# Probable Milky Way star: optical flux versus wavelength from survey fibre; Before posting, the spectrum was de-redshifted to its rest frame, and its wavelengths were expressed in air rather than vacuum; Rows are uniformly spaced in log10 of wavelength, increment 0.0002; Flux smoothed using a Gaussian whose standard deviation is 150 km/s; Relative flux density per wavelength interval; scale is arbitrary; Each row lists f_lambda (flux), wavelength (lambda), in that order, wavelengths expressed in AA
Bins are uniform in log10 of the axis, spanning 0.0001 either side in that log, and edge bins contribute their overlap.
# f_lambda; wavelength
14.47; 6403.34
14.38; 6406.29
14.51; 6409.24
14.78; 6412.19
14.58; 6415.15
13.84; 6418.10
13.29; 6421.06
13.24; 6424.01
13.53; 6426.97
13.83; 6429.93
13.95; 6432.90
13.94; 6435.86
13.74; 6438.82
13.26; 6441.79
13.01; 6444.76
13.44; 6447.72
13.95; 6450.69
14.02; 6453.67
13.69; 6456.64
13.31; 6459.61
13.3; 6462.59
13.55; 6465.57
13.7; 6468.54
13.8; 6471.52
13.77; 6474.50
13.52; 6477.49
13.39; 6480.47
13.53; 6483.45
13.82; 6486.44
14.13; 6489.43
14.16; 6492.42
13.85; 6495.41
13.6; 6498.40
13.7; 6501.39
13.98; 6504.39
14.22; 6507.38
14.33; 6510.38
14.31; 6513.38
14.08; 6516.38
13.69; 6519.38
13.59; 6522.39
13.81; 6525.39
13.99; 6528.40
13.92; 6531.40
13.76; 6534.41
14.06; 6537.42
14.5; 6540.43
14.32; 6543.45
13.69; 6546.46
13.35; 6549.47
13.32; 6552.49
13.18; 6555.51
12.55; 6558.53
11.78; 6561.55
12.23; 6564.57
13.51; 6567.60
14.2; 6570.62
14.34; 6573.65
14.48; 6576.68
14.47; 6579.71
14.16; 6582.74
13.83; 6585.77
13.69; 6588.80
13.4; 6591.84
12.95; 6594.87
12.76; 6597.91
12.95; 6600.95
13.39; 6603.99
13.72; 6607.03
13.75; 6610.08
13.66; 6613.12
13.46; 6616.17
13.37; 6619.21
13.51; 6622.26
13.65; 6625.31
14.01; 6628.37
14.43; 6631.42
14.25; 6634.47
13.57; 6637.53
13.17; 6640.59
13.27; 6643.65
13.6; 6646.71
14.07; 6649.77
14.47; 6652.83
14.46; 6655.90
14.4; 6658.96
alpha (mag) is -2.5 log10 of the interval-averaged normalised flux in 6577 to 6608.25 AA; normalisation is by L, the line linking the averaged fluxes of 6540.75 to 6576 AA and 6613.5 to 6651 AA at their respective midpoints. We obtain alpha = 0.00 mag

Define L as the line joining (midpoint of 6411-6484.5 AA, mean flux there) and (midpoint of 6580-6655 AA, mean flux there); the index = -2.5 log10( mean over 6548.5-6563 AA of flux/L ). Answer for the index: 0.07 mag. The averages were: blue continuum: 13.7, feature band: 12.8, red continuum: 13.6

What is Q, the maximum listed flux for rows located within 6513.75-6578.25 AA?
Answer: 14.5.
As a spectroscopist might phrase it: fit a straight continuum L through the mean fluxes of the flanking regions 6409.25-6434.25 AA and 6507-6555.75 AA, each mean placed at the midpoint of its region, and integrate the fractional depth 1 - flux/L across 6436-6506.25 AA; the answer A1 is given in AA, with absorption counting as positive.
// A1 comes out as 1.2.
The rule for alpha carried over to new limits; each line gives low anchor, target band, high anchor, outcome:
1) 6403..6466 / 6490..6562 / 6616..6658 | 0.003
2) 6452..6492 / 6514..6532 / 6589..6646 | -0.020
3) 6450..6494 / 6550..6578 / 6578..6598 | 0.033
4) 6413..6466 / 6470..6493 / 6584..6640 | -0.009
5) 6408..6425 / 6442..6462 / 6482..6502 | 0.033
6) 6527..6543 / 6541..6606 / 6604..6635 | 0.036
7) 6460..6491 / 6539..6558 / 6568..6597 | 0.013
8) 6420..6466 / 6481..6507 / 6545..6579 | -0.030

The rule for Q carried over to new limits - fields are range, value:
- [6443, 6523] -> 14.33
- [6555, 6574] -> 14.34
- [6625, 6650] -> 14.43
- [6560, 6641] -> 14.48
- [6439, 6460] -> 14.02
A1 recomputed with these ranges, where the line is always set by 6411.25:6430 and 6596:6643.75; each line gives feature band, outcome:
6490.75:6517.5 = -0.6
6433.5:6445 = 0.2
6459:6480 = 0.3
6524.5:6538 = -0.2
